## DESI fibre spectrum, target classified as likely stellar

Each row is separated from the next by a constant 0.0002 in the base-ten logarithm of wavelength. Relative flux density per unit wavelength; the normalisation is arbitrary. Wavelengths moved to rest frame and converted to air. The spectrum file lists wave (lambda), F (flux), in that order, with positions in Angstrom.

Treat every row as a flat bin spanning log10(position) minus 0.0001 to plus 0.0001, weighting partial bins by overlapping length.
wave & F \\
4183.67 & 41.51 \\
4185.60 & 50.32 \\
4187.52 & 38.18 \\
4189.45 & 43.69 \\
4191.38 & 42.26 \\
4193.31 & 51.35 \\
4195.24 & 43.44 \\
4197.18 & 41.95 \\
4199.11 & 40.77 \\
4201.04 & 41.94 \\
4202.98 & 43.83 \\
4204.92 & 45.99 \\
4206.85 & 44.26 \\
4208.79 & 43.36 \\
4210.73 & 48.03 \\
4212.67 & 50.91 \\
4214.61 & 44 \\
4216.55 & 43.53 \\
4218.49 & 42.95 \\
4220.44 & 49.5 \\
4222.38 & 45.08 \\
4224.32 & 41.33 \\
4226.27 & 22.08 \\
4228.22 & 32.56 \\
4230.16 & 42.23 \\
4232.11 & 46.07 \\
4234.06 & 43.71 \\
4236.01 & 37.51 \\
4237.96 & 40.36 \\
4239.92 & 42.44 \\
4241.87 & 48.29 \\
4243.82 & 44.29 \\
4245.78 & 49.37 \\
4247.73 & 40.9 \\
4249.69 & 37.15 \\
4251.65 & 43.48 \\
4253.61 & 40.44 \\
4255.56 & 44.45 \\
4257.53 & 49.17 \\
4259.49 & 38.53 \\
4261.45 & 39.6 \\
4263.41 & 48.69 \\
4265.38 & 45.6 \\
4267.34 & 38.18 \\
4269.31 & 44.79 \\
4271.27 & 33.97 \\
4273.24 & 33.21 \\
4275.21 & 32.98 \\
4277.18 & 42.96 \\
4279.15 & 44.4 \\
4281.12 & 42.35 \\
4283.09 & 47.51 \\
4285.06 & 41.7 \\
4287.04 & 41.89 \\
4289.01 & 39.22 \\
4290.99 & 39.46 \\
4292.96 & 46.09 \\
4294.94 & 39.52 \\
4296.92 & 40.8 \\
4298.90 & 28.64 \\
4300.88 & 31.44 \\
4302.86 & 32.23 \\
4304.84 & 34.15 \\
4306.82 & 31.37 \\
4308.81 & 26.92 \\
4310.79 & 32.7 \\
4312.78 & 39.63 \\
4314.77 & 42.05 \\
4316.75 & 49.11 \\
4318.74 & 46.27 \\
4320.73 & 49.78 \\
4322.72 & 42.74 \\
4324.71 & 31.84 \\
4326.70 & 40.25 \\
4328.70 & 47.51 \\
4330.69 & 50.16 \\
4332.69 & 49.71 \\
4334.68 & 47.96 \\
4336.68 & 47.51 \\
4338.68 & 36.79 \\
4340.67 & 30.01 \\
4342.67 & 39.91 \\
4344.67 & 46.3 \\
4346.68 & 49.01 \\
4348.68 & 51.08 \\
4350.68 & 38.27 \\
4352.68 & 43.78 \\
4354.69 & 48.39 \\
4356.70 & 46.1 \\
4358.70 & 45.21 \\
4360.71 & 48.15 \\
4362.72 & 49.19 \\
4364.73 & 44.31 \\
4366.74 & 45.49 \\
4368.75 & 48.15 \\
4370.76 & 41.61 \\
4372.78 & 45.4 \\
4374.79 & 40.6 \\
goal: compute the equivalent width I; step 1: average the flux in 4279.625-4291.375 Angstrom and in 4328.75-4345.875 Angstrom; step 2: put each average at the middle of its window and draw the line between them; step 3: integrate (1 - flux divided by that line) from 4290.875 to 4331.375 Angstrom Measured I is 3.7 Angstrom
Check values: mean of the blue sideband 42.3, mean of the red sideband 43.8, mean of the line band 39.1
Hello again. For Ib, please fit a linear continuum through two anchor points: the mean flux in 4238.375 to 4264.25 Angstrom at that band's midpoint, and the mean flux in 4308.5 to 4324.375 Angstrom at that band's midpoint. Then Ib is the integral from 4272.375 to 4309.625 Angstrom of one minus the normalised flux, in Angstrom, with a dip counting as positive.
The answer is 3.9 Angstrom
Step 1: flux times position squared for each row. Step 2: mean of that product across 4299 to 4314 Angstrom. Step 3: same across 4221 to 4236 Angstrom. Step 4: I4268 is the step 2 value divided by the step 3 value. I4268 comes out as 0.9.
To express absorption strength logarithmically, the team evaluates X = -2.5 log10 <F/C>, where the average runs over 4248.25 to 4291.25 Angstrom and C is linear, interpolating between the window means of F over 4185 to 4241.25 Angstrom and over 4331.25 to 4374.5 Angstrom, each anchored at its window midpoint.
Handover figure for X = 0.06 mag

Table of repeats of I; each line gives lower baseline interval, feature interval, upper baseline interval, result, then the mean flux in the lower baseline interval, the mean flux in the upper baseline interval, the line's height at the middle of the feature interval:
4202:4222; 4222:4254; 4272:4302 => 1.80 Angstrom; 45.6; 39.4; 43.5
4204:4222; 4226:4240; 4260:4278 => 1.52 Angstrom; 45.8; 39.9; 43.7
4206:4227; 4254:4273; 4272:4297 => -0.21 Angstrom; 43.4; 40.9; 41.7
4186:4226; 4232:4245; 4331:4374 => 0.32 Angstrom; 44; 44.9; 44.2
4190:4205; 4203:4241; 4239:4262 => 0.95 Angstrom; 43.8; 43.2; 43.5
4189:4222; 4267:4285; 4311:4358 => 1.68 Angstrom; 44.8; 43.9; 44.3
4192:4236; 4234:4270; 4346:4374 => 0.66 Angstrom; 43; 45.9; 43.8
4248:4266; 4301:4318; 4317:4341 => 3.00 Angstrom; 42.9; 43.9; 43.6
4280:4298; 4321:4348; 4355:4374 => 0.65 Angstrom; 42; 46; 44.4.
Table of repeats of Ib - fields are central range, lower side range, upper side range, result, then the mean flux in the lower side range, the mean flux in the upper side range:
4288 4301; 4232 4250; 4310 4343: 1.4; 43.1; 42.7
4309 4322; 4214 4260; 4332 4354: 0.3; 42.1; 43.7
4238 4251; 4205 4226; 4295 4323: -0.3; 44.6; 37.6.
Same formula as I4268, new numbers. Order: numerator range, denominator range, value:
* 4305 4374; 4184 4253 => 1.06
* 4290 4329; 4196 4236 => 0.94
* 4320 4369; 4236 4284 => 1.10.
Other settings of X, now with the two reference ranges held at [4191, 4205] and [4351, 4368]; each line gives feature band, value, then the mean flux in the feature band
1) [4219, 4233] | 0.11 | 39.9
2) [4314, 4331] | 0.03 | 44.2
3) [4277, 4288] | 0.04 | 43.5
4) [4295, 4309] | 0.34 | 33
